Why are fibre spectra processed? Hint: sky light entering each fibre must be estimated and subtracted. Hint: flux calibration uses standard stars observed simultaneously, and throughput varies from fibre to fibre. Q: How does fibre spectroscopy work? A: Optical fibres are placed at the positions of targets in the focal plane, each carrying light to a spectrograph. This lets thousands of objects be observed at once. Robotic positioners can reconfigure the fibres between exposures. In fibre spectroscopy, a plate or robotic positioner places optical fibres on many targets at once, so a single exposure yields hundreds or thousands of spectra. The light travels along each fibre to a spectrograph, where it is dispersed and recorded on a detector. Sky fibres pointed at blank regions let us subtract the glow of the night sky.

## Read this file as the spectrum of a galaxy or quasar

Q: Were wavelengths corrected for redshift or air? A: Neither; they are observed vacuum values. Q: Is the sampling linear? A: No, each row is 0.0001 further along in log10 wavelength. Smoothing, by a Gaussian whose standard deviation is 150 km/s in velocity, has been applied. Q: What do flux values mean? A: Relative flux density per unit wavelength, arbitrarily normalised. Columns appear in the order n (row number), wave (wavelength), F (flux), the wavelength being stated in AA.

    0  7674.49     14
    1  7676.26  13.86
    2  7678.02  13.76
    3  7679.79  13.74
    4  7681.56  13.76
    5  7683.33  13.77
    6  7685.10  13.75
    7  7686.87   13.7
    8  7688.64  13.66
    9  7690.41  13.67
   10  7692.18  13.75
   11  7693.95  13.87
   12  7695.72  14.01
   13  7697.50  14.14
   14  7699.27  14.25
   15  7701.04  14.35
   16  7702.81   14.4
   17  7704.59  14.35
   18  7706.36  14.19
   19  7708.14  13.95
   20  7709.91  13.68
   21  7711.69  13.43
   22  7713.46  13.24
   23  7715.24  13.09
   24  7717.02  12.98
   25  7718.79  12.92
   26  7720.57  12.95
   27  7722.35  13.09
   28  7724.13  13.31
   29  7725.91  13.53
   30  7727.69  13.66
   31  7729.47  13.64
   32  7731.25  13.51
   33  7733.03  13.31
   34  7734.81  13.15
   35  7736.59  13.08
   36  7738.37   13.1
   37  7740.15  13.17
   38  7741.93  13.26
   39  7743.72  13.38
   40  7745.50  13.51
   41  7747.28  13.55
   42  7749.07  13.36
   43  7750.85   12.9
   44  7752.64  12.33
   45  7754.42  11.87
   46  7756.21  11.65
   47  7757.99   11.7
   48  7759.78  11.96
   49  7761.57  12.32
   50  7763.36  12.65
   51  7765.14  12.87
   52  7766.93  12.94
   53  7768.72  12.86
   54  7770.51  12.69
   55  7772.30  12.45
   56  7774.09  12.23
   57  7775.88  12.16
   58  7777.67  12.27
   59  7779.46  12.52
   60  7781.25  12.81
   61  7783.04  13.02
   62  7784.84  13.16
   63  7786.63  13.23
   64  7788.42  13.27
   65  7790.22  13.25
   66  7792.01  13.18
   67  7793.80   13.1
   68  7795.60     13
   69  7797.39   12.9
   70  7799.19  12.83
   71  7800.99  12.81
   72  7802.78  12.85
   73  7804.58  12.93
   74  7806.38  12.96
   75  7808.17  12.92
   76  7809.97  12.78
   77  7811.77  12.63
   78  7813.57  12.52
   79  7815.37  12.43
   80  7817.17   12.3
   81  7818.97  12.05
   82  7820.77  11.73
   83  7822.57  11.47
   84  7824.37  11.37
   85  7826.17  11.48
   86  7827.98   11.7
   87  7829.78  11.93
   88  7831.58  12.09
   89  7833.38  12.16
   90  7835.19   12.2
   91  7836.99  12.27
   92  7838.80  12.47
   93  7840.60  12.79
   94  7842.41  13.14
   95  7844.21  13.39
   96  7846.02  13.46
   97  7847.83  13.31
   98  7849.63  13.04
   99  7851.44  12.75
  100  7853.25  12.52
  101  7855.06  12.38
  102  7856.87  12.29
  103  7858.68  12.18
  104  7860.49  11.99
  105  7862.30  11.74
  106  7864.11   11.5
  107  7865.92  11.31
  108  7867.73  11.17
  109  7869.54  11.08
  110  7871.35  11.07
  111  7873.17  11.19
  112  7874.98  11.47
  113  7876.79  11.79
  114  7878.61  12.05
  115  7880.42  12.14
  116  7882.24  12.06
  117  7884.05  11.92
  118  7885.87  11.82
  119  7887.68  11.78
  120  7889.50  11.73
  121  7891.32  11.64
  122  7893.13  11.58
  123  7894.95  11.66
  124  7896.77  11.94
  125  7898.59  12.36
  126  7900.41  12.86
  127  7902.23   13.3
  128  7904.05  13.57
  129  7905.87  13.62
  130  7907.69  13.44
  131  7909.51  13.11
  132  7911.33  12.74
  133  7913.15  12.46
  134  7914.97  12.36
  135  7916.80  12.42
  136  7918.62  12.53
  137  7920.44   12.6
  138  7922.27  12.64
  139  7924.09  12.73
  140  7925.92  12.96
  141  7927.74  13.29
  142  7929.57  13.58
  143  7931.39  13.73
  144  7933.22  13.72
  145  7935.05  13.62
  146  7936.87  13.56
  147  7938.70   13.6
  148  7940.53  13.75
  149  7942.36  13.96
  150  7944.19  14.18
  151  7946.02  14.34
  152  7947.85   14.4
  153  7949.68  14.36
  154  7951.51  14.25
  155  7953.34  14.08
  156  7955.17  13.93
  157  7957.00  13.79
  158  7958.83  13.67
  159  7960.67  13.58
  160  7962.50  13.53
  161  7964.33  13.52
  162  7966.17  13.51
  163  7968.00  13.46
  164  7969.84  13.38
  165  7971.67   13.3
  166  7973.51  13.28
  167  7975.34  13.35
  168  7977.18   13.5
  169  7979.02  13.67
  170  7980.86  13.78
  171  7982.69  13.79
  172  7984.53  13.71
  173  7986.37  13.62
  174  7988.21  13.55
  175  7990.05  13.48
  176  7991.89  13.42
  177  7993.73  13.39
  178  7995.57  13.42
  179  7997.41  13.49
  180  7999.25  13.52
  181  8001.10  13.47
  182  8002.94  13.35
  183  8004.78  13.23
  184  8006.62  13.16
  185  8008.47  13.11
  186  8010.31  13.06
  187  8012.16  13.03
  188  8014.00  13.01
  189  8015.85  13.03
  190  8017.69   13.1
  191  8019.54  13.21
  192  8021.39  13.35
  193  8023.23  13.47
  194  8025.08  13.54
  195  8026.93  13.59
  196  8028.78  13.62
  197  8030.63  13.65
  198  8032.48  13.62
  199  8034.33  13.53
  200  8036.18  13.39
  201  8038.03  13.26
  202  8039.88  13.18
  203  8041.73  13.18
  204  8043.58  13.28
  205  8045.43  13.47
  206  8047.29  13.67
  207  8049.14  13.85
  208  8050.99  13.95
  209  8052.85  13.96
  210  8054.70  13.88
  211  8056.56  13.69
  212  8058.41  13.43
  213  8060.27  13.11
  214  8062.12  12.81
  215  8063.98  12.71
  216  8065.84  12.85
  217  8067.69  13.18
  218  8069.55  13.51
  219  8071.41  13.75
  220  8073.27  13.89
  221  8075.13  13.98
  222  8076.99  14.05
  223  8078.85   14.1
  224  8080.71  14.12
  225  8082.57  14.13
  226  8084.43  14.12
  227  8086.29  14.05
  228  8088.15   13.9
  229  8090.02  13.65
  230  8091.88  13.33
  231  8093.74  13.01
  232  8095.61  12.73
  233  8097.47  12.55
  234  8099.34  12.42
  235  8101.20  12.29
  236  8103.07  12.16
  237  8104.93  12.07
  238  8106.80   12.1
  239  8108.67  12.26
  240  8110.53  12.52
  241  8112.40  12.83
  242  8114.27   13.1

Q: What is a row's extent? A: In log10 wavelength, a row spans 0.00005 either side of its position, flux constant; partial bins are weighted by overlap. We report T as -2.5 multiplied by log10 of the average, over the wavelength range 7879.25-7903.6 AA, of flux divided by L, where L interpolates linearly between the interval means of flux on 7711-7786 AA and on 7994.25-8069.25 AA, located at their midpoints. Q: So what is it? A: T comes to 0.09 mag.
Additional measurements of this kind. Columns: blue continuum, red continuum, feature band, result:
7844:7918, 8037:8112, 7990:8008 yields -0.04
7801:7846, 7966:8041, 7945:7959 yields -0.08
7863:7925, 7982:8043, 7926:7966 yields -0.09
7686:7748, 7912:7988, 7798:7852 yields 0.09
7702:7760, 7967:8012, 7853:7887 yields 0.14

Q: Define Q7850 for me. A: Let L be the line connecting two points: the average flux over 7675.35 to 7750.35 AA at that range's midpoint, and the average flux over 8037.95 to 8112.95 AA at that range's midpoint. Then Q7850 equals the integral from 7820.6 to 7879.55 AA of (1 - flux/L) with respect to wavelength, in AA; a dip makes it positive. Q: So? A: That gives 6.12 AA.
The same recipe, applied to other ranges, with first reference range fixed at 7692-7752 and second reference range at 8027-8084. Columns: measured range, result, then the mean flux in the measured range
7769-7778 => 0.8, 12.4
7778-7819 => 2.1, 12.9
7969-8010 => 0.3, 13.4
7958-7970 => 0.0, 13.5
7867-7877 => 1.7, 11.3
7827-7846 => 1.5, 12.5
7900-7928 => 1.3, 12.9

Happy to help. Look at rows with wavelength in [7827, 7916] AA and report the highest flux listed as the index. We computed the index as 13.62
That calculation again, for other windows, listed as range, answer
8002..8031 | 13.65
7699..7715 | 14.4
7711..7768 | 13.66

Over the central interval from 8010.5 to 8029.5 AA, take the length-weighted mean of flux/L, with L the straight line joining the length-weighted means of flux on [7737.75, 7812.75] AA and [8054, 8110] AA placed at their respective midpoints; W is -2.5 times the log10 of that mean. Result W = -0.01 mag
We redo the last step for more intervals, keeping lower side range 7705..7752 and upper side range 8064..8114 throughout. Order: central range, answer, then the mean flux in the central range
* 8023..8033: -0.03 mag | 13.6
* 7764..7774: 0.05 mag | 12.7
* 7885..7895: 0.14 mag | 11.7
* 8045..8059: -0.04 mag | 13.8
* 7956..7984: -0.02 mag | 13.5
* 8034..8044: -0.01 mag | 13.3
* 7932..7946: -0.04 mag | 13.8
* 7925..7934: -0.01 mag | 13.4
